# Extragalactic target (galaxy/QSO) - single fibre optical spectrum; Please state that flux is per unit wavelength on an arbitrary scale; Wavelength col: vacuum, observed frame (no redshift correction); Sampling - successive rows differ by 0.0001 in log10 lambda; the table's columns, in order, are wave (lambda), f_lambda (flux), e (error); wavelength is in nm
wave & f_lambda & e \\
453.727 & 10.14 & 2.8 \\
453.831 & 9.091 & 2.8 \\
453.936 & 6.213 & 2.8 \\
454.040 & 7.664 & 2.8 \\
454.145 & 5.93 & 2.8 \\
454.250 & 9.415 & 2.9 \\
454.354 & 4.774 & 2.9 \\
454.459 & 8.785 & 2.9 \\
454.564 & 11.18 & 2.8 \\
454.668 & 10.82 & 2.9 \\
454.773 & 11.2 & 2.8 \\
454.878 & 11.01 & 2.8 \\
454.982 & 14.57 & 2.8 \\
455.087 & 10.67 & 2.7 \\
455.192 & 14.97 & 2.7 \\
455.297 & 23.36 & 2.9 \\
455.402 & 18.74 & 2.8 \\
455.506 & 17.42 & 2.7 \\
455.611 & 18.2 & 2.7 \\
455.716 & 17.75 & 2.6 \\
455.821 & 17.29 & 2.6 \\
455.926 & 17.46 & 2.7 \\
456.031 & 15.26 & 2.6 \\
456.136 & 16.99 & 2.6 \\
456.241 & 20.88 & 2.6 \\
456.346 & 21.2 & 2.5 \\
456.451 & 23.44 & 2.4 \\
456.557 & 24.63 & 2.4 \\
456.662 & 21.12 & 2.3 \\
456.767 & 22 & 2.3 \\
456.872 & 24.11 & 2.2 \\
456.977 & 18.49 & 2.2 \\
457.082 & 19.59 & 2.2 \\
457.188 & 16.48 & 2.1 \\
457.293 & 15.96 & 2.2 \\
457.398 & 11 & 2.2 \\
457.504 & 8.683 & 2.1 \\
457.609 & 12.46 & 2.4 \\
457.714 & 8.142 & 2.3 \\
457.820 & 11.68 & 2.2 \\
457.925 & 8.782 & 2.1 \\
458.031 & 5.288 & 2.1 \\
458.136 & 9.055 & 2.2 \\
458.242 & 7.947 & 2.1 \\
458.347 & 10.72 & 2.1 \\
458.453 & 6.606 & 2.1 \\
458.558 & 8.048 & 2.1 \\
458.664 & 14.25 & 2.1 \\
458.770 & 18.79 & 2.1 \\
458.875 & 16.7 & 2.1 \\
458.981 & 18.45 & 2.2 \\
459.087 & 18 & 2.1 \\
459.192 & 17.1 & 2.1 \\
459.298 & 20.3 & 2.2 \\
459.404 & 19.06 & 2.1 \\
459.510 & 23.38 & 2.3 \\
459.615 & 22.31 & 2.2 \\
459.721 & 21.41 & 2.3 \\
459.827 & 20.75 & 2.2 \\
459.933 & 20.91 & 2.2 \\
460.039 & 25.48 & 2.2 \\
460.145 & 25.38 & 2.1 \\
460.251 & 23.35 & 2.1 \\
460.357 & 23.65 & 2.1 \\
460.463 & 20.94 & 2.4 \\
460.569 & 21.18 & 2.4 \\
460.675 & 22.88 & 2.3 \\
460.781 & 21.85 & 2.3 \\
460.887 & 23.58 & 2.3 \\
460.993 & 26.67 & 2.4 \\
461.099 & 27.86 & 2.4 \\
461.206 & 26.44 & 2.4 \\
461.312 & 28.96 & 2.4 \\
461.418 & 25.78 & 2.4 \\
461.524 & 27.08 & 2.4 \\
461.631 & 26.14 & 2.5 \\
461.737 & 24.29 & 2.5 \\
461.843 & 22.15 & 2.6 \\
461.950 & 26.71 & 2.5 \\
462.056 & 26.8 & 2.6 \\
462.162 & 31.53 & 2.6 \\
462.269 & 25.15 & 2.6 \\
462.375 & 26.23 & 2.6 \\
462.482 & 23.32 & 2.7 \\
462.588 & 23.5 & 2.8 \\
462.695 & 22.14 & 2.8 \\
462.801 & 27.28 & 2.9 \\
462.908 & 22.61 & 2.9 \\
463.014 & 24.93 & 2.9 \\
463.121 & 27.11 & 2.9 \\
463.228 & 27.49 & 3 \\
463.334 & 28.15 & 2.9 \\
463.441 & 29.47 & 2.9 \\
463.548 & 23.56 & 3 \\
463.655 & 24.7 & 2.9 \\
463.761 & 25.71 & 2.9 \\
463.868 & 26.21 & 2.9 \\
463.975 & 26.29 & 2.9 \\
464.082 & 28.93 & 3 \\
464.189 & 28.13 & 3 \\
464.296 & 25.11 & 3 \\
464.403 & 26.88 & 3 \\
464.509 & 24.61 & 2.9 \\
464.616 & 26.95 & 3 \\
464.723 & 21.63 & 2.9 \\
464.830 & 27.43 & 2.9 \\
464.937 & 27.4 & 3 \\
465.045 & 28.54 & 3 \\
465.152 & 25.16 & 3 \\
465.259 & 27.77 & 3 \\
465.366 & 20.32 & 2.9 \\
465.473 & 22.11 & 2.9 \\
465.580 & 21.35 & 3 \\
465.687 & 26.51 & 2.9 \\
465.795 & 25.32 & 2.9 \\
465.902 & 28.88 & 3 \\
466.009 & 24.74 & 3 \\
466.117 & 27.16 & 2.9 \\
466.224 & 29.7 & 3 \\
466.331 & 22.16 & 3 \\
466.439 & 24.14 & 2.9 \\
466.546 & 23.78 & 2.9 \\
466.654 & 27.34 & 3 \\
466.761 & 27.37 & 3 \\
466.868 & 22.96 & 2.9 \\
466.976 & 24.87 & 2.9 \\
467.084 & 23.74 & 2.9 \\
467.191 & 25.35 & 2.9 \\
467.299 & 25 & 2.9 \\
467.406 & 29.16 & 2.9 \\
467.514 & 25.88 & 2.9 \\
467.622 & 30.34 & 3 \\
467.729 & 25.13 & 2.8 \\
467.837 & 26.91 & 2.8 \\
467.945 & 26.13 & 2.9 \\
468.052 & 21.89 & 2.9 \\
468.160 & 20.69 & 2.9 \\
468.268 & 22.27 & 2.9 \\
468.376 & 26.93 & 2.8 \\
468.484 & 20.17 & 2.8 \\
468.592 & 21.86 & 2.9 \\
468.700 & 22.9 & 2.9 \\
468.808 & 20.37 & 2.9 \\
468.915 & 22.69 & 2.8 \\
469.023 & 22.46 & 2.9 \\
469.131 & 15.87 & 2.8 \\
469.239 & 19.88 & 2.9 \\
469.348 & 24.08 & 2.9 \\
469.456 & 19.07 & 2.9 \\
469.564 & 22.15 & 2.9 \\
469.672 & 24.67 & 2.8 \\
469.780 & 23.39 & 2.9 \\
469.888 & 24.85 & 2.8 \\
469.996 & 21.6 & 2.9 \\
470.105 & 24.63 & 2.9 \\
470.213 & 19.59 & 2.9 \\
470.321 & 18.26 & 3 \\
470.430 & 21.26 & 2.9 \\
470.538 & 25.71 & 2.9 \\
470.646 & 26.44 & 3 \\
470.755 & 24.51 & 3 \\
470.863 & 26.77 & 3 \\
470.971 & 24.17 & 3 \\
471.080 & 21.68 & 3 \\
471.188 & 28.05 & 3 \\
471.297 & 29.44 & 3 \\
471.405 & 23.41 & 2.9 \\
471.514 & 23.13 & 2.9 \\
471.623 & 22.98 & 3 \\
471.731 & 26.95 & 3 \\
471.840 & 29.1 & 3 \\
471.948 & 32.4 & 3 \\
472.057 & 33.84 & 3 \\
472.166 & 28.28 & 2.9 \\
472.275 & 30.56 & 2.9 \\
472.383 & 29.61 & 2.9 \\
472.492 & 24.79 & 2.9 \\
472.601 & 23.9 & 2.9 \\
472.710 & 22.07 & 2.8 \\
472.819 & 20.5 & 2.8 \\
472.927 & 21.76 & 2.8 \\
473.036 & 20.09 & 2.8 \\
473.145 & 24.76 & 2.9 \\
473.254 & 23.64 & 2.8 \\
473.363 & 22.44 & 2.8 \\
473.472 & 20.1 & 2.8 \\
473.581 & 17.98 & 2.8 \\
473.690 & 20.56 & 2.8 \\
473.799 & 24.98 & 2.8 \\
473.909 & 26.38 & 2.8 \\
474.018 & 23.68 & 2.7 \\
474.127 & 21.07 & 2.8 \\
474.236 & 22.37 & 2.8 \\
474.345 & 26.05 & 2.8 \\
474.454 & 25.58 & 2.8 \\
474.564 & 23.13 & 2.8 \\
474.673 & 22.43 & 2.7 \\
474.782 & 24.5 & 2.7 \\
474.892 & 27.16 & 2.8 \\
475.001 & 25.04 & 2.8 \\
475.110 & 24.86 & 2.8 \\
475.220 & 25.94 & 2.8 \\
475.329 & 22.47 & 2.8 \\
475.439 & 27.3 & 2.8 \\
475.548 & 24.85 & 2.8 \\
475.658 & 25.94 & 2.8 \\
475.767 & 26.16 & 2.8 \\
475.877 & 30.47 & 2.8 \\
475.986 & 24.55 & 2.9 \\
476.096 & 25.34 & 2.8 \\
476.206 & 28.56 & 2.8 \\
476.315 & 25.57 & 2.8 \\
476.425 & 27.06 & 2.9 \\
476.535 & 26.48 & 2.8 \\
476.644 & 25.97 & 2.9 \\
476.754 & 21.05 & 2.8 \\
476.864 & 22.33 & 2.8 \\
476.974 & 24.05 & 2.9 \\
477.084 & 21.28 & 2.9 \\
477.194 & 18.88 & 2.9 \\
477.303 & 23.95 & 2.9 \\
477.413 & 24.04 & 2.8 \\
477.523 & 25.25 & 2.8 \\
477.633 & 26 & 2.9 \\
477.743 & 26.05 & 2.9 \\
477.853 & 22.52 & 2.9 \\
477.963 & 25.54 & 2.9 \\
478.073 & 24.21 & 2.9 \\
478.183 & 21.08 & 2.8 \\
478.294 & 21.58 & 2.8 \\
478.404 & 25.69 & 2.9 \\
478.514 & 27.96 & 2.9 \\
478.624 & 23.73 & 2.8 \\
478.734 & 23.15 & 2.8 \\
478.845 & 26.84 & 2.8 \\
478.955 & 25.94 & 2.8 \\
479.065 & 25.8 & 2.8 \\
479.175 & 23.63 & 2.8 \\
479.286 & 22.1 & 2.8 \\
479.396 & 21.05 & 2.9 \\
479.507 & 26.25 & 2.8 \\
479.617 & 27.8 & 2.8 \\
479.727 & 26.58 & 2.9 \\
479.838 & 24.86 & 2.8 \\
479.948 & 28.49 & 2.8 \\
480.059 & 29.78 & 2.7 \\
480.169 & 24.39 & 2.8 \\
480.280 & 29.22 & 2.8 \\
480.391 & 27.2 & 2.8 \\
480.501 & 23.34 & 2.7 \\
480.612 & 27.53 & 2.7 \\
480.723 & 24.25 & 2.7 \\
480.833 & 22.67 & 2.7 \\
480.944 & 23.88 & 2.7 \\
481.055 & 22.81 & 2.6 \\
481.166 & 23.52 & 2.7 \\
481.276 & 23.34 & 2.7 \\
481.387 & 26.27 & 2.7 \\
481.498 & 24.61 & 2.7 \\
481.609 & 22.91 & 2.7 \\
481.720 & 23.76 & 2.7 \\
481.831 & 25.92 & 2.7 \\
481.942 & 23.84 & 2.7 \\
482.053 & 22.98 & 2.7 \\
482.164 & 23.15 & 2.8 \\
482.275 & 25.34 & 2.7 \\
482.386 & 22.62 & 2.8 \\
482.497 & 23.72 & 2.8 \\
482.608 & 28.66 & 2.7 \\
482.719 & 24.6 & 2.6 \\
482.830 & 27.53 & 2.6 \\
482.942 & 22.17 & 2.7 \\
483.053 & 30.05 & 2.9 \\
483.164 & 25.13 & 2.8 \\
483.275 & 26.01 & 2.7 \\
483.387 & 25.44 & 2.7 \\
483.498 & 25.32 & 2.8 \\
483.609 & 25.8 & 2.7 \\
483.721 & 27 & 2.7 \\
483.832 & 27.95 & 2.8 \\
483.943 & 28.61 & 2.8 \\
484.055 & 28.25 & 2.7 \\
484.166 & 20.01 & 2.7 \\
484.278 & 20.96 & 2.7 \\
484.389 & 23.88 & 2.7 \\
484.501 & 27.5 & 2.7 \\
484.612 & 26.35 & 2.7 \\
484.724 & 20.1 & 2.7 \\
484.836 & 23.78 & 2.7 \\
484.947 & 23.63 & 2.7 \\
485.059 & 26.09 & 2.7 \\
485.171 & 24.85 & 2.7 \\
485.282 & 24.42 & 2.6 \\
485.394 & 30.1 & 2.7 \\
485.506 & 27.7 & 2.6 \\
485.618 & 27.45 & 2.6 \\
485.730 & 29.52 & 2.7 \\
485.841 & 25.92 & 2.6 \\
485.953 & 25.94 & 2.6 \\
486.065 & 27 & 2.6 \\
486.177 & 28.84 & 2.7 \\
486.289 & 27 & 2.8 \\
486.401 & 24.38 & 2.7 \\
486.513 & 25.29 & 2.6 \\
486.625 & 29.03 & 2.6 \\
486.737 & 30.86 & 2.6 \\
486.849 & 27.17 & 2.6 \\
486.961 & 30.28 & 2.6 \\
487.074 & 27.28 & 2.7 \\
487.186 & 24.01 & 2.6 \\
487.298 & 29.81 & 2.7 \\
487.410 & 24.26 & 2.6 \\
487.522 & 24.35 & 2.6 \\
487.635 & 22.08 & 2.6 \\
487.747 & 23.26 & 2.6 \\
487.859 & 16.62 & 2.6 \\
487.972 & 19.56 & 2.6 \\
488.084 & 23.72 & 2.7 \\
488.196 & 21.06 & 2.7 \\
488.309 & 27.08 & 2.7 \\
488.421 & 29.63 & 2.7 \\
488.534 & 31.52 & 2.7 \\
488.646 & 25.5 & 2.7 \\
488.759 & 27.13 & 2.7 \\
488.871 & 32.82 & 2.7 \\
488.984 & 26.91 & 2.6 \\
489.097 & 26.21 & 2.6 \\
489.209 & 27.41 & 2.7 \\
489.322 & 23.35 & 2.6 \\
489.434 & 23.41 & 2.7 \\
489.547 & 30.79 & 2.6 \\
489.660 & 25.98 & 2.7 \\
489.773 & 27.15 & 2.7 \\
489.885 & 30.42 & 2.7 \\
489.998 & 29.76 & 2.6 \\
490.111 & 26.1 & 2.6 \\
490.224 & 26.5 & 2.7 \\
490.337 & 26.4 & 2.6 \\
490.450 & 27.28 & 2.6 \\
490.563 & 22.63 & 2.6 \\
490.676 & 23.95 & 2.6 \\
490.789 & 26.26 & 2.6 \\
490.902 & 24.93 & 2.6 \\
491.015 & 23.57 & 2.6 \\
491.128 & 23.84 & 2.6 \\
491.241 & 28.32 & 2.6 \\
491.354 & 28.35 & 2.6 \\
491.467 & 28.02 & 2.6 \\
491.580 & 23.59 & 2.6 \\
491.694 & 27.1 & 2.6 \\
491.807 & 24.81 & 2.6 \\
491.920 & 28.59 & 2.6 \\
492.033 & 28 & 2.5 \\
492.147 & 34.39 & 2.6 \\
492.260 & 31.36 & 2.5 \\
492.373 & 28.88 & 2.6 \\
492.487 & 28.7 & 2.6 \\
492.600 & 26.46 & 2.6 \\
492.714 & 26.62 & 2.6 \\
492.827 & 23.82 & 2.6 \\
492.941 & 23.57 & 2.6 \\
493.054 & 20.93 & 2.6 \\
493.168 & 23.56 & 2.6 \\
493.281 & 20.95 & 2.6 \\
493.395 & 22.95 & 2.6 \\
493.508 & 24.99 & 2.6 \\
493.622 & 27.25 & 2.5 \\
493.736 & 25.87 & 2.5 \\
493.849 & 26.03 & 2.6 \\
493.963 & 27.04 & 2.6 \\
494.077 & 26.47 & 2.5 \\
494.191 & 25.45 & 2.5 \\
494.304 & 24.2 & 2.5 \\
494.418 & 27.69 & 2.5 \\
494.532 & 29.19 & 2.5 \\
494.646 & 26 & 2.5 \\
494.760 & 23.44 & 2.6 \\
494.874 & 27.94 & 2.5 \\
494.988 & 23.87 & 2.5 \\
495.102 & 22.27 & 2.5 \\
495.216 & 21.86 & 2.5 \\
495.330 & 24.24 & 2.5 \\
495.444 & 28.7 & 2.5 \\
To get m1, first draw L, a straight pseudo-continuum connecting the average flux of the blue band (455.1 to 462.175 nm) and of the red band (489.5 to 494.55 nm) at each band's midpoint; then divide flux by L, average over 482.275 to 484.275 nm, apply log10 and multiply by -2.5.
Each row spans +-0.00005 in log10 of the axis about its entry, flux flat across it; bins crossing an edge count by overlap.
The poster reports -0.05 mag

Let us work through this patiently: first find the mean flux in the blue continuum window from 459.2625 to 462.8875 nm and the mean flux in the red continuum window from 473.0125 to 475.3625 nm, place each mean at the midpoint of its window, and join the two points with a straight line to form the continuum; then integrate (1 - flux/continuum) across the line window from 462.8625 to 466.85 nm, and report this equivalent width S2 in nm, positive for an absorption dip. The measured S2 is -0.30 nm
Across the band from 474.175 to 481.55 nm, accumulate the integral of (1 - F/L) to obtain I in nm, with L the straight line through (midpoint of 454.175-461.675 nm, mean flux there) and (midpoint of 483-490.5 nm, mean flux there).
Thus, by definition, -0.42 nm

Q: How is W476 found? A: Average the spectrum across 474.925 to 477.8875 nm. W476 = 24.9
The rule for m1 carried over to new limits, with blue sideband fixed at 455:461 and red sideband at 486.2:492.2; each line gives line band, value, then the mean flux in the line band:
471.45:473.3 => -0.19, 25.8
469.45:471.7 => -0.12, 23.7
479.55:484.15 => -0.05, 25.5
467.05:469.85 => -0.14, 23.4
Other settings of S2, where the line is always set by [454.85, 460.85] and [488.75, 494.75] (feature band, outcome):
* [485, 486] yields -0.09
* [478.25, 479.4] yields -0.08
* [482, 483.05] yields -0.04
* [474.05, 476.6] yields -0.38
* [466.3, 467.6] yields -0.36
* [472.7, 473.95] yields -0.03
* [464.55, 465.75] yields -0.36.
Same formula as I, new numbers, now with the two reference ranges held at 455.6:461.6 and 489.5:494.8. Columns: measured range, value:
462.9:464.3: -0.471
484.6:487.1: -0.175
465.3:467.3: -0.438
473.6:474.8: -0.069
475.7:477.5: -0.156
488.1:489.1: -0.075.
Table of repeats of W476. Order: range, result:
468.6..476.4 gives 24.3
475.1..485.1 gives 25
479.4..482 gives 25.3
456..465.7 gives 21.7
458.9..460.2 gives 21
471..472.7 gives 27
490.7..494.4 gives 26.1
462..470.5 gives 24.7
